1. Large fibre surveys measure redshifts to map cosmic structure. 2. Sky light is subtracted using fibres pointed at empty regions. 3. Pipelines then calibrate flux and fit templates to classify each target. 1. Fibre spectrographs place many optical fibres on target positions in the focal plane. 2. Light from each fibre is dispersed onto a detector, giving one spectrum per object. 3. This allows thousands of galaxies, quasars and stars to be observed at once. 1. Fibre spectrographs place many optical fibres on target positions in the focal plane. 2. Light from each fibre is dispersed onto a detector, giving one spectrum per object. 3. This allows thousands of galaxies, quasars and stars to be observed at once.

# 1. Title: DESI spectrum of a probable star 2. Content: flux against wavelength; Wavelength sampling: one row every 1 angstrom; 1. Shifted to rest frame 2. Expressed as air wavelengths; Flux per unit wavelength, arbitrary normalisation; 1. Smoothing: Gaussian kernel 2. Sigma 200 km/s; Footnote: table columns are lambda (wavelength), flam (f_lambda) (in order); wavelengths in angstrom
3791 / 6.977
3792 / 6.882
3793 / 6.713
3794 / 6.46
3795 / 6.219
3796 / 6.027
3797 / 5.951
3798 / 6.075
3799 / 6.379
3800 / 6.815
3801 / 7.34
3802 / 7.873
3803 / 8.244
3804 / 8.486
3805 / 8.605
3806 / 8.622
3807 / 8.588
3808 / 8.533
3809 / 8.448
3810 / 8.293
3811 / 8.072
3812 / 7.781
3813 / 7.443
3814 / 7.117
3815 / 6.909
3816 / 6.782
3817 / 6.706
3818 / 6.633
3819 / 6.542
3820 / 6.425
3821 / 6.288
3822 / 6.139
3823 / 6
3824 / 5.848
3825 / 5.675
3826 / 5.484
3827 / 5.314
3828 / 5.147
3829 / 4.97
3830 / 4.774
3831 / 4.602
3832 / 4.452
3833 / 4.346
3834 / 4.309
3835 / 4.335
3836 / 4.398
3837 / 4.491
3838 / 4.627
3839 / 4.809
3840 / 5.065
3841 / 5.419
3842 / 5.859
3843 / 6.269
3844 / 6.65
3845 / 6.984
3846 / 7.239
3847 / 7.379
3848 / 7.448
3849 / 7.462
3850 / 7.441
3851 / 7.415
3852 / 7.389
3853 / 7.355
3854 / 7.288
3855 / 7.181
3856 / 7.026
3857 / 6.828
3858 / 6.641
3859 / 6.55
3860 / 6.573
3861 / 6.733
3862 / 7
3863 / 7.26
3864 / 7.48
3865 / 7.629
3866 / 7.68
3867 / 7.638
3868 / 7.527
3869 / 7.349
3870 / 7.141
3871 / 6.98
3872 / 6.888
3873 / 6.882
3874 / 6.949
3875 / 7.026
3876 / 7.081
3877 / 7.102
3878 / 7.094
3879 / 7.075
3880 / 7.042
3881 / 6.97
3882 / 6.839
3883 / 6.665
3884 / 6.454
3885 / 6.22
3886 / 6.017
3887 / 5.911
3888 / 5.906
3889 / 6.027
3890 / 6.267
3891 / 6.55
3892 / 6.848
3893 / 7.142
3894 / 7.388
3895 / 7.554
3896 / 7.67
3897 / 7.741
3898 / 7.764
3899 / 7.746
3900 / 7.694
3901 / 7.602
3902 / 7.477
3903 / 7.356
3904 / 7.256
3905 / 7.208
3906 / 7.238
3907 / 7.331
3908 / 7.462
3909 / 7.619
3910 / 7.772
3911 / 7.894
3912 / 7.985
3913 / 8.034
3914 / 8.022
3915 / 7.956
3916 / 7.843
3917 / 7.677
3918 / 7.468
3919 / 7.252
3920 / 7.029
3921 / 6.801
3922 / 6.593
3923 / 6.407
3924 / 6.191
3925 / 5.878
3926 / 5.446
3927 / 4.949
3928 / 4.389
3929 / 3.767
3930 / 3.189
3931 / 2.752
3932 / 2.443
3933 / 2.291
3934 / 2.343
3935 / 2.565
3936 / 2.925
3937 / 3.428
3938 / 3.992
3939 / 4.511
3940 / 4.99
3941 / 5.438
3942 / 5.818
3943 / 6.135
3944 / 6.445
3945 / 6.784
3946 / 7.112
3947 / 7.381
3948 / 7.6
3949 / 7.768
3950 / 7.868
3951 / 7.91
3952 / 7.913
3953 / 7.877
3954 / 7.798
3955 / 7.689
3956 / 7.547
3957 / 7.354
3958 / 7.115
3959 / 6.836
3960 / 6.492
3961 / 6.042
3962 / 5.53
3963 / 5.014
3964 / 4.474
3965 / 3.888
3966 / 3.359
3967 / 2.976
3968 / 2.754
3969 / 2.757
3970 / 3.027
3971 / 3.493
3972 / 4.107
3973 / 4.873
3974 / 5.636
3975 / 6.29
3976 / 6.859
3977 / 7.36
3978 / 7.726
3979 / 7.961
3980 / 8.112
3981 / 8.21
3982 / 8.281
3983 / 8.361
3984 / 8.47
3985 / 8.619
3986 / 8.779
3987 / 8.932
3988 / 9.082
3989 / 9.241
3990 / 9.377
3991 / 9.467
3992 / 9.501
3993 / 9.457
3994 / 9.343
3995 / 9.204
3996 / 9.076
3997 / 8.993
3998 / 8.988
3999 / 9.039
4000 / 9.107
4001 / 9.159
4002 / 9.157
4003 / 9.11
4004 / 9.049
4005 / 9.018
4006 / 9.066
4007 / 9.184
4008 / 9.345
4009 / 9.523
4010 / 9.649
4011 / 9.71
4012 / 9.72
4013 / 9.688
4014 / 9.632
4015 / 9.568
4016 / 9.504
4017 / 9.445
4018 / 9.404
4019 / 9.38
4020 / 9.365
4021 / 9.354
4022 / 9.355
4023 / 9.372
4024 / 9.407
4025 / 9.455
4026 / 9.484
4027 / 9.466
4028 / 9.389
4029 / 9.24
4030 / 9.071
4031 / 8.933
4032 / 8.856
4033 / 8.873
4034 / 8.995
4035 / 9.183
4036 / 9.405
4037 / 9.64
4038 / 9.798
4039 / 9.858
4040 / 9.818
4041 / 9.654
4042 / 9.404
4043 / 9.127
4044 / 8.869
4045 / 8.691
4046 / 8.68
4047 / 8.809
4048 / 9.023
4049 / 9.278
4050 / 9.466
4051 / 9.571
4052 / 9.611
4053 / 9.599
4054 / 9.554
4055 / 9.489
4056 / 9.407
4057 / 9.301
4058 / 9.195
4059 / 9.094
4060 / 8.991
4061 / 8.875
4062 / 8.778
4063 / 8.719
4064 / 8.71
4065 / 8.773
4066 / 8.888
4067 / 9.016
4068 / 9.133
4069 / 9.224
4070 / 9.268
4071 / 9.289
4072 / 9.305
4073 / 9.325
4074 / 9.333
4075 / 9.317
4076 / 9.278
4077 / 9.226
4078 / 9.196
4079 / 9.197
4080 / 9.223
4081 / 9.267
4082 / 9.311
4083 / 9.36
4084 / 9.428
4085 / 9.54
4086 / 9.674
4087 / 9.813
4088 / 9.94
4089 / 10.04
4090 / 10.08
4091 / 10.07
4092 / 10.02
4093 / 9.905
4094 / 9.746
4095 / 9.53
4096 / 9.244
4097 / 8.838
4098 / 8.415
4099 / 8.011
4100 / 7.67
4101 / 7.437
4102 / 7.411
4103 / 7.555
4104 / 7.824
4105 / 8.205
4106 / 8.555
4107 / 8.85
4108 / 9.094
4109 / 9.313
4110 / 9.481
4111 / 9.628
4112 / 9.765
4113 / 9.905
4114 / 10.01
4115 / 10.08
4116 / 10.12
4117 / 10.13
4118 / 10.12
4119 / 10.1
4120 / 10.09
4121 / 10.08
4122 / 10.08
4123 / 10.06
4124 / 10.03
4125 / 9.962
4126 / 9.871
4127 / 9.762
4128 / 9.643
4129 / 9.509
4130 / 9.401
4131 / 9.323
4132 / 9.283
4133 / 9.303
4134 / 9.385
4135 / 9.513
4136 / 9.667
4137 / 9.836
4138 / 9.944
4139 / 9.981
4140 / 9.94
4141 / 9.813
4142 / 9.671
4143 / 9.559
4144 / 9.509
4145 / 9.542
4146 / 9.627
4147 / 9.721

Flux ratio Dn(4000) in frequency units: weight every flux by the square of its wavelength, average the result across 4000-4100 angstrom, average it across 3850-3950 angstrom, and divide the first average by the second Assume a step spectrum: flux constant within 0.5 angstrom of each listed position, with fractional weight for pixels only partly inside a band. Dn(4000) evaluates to 1.53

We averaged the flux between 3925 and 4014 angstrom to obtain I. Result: 6.83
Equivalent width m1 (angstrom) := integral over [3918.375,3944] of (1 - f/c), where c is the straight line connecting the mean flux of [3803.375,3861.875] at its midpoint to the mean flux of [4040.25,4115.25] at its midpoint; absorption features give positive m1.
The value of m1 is 9.5 angstrom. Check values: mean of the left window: 6.49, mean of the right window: 9.17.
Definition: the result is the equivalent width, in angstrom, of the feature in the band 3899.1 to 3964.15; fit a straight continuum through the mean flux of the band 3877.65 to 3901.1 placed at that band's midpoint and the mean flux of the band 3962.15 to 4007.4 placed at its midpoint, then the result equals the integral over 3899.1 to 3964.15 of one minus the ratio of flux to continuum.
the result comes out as 7.4 angstrom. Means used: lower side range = 6.91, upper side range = 7.4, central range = 6.31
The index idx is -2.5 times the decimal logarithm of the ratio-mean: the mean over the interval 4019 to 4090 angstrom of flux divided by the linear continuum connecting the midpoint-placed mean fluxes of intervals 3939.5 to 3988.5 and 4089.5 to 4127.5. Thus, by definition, -0.126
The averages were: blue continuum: 6.51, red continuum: 9.34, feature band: 9.29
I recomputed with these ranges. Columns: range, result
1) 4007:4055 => 9.37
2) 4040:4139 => 9.32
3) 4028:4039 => 9.24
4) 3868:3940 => 6.4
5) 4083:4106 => 9.02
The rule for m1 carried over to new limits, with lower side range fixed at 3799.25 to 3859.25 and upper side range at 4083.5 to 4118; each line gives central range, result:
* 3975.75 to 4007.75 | -2.56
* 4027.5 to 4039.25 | -0.95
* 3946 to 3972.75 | 6.61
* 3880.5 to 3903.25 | 0.73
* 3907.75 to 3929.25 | 1.61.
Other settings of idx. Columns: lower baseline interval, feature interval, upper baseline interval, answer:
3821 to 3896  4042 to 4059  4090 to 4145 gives -0.07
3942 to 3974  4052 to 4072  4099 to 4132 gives -0.12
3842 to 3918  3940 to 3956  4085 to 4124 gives 0.10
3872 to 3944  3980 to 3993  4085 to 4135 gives -0.18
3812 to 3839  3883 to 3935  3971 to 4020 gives 0.10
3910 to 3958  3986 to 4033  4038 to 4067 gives -0.15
